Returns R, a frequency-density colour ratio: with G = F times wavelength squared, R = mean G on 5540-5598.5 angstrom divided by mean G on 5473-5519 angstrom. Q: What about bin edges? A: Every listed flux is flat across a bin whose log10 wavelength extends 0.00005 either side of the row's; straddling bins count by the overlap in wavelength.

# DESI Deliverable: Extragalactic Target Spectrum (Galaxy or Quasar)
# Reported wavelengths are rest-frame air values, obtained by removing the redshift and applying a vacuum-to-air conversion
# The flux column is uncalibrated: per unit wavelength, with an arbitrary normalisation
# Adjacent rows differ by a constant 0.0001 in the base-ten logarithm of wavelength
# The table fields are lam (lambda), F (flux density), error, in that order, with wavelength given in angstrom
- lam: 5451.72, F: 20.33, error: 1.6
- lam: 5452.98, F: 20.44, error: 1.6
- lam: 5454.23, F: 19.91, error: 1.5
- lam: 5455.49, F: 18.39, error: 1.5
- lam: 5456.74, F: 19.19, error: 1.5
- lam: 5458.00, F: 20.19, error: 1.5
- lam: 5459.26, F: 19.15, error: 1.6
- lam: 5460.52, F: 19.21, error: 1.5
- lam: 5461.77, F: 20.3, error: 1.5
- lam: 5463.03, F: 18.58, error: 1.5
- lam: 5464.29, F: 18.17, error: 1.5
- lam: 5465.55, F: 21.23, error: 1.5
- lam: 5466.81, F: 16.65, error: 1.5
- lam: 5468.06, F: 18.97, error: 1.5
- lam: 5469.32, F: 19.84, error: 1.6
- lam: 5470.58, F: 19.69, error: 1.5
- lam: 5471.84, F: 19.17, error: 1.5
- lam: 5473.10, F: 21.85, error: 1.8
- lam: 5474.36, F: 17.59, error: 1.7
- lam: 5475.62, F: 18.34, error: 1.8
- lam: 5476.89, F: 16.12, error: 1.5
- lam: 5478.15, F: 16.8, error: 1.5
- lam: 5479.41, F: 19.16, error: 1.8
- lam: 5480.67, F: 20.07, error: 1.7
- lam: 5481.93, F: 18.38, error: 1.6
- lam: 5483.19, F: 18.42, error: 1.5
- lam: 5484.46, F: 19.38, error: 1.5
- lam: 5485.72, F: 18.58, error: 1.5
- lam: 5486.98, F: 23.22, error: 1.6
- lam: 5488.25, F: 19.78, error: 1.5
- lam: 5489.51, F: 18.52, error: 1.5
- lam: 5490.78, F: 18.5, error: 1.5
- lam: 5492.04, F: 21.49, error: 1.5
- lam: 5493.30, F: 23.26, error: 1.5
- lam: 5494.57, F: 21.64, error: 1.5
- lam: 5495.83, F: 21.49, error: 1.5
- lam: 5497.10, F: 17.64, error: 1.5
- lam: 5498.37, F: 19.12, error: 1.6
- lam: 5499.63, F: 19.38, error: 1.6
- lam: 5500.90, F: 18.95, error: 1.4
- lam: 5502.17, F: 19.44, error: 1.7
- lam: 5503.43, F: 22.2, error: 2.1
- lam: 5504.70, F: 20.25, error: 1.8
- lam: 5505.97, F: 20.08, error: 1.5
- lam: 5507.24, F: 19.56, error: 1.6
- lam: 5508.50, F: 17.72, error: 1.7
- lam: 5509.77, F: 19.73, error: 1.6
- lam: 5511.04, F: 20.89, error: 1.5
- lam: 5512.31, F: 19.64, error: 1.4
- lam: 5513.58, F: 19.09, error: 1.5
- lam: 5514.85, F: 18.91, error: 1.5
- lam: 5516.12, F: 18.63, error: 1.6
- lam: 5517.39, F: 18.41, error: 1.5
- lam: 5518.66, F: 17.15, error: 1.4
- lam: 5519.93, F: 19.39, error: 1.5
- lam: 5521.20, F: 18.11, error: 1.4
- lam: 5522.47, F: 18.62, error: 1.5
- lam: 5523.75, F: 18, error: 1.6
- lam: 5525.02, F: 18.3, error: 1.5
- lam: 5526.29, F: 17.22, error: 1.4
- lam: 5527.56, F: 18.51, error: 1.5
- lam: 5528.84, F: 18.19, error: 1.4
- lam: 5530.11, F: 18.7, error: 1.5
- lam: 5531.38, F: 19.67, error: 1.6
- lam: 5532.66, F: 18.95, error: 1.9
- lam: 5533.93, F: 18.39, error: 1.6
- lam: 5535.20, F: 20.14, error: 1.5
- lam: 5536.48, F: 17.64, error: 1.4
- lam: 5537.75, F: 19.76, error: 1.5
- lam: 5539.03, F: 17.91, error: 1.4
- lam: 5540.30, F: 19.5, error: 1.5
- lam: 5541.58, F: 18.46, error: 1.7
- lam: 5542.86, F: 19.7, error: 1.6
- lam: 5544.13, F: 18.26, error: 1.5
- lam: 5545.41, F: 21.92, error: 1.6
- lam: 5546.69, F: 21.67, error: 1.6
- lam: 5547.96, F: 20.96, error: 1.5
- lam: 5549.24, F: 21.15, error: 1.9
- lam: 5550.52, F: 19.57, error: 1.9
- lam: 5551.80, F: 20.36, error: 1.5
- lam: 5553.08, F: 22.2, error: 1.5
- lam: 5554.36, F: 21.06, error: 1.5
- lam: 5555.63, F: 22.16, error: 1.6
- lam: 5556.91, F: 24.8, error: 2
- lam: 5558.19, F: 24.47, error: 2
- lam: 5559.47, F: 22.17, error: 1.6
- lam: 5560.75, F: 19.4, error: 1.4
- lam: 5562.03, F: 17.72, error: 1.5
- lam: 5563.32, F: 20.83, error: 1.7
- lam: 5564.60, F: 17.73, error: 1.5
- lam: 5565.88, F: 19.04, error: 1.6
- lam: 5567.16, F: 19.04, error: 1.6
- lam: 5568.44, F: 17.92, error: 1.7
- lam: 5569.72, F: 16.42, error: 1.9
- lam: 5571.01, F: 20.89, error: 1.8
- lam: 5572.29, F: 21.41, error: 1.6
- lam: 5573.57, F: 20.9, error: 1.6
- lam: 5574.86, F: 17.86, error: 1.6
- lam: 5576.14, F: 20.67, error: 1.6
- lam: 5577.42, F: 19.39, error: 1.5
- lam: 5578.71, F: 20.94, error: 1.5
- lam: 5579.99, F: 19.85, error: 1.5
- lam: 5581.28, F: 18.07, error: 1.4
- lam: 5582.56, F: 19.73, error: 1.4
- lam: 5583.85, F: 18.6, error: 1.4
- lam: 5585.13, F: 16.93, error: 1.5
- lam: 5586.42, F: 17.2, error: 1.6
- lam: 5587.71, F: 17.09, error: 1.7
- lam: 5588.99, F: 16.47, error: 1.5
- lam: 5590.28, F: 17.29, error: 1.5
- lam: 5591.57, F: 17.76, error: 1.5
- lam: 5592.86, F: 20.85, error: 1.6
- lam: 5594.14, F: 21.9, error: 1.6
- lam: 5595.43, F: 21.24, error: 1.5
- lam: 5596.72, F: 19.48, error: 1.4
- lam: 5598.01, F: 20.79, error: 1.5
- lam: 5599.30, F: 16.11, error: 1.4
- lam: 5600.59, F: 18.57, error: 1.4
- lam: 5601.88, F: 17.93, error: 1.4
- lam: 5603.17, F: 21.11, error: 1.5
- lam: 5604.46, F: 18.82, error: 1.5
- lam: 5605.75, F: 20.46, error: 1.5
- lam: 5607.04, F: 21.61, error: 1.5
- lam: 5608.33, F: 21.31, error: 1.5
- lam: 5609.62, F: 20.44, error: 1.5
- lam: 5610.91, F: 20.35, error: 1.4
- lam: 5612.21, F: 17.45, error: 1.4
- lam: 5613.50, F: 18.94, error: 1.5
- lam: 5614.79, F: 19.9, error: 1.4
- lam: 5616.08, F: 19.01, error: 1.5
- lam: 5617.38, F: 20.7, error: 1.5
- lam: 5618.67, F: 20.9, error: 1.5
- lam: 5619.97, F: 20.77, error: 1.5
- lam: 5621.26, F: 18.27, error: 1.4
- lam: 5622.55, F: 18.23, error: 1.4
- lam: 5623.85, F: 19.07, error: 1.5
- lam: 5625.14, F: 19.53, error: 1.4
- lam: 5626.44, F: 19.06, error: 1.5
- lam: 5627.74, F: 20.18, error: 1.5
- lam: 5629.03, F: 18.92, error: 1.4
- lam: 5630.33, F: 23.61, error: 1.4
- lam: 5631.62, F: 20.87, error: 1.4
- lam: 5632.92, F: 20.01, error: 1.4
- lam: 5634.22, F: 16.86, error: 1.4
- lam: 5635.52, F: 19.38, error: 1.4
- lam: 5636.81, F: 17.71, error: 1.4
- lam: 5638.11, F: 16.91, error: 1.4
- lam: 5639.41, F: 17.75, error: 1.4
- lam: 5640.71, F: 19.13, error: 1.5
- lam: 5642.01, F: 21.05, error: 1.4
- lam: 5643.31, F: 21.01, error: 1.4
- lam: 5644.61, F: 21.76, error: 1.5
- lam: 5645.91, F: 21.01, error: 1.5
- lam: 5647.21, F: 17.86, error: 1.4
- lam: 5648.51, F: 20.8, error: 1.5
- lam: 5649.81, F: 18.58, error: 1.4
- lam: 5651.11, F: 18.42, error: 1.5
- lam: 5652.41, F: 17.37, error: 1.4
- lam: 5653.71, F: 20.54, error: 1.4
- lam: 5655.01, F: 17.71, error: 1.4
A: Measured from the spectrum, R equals 1.0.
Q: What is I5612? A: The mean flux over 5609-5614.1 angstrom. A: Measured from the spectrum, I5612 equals 19.3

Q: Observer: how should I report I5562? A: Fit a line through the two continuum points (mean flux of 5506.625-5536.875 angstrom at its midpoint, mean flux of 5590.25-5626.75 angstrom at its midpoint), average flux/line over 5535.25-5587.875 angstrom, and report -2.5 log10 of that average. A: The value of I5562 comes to -0.04 mag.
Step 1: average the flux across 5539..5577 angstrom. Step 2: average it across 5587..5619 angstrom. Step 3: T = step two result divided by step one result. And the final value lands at 1.0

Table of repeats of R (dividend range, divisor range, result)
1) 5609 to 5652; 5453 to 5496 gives 1.06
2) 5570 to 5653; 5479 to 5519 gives 1.03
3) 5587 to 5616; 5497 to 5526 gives 1.05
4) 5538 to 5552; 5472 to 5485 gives 1.10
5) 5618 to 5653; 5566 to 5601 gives 1.04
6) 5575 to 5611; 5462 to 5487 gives 1.06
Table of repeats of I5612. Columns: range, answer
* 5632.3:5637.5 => 18.5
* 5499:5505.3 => 20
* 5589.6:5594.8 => 19.4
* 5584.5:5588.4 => 17.1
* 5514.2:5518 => 18.7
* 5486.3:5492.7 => 20.3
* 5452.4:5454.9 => 20.2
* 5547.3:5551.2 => 20.6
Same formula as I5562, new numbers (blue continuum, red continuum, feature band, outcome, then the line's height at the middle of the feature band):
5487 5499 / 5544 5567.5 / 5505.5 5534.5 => 0.097 mag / 20.5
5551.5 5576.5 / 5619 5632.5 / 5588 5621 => 0.026 mag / 20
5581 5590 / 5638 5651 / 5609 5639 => -0.026 mag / 19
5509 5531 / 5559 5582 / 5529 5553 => -0.035 mag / 19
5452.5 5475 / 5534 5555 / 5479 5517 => -0.008 mag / 19.6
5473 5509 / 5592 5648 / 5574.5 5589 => 0.054 mag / 19.6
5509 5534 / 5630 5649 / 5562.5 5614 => 0.001 mag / 19.2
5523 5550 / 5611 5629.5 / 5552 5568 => -0.086 mag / 19.2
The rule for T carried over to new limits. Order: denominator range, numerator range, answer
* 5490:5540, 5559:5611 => 1.00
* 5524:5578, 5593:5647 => 1.00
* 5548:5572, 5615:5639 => 0.95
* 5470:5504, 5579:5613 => 0.98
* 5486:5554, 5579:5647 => 0.99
